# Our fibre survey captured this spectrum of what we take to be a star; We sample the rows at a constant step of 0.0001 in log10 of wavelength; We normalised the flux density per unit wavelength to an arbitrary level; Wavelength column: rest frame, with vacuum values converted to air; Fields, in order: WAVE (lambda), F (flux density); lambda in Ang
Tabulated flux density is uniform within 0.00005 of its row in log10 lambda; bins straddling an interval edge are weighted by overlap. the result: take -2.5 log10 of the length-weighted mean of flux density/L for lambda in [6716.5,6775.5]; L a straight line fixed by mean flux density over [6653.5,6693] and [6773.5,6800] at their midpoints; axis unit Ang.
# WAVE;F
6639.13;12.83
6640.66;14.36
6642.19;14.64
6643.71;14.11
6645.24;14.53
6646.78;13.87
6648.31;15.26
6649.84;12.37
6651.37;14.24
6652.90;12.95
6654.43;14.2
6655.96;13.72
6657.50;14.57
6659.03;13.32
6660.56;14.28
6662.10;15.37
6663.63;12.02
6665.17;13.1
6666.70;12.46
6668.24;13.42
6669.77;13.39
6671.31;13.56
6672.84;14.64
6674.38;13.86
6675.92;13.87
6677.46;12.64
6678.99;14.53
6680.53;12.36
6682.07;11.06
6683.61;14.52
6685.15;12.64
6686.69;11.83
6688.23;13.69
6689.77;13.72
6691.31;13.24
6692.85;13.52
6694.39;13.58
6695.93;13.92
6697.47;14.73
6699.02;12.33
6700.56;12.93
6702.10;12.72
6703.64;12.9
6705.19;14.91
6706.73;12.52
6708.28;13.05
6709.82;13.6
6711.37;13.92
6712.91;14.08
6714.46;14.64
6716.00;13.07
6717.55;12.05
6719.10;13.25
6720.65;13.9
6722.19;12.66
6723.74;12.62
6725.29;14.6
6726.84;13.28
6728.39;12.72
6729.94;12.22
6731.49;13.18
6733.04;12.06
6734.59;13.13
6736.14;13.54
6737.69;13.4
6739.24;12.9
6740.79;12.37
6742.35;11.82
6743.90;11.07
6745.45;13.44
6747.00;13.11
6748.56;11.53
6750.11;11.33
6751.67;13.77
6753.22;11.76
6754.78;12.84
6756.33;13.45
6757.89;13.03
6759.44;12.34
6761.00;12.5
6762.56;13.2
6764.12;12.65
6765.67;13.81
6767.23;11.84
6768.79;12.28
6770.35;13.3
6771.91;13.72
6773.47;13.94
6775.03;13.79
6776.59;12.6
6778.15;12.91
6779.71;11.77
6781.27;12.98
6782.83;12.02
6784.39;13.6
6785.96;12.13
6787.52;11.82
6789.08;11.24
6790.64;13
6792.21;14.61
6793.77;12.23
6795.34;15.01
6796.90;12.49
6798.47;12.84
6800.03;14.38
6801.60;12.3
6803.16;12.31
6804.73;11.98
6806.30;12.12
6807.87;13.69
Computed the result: 0.02 mag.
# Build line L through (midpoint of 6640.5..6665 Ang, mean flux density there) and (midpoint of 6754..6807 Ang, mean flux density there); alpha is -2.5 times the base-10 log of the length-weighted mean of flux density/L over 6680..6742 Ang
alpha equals 0.02 mag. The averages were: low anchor 14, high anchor 12.9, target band 13.2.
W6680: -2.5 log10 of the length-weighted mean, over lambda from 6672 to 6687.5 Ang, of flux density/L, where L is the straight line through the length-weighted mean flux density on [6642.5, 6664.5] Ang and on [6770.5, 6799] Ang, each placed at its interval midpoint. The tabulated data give 0.04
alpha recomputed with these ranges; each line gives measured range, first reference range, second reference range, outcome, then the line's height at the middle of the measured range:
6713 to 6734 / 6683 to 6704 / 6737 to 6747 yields -0.02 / 12.8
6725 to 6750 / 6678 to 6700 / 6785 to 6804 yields 0.03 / 13.1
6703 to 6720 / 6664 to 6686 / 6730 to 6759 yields -0.04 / 12.9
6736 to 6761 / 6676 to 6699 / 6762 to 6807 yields 0.04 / 13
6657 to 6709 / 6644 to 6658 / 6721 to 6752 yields 0.01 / 13.5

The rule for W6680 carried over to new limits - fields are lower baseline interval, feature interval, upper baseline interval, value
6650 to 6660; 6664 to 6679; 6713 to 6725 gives 0.01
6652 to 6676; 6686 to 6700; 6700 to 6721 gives 0.01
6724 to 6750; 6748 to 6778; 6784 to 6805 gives 0.00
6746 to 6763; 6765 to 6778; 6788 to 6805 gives -0.03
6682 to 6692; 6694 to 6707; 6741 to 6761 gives -0.04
